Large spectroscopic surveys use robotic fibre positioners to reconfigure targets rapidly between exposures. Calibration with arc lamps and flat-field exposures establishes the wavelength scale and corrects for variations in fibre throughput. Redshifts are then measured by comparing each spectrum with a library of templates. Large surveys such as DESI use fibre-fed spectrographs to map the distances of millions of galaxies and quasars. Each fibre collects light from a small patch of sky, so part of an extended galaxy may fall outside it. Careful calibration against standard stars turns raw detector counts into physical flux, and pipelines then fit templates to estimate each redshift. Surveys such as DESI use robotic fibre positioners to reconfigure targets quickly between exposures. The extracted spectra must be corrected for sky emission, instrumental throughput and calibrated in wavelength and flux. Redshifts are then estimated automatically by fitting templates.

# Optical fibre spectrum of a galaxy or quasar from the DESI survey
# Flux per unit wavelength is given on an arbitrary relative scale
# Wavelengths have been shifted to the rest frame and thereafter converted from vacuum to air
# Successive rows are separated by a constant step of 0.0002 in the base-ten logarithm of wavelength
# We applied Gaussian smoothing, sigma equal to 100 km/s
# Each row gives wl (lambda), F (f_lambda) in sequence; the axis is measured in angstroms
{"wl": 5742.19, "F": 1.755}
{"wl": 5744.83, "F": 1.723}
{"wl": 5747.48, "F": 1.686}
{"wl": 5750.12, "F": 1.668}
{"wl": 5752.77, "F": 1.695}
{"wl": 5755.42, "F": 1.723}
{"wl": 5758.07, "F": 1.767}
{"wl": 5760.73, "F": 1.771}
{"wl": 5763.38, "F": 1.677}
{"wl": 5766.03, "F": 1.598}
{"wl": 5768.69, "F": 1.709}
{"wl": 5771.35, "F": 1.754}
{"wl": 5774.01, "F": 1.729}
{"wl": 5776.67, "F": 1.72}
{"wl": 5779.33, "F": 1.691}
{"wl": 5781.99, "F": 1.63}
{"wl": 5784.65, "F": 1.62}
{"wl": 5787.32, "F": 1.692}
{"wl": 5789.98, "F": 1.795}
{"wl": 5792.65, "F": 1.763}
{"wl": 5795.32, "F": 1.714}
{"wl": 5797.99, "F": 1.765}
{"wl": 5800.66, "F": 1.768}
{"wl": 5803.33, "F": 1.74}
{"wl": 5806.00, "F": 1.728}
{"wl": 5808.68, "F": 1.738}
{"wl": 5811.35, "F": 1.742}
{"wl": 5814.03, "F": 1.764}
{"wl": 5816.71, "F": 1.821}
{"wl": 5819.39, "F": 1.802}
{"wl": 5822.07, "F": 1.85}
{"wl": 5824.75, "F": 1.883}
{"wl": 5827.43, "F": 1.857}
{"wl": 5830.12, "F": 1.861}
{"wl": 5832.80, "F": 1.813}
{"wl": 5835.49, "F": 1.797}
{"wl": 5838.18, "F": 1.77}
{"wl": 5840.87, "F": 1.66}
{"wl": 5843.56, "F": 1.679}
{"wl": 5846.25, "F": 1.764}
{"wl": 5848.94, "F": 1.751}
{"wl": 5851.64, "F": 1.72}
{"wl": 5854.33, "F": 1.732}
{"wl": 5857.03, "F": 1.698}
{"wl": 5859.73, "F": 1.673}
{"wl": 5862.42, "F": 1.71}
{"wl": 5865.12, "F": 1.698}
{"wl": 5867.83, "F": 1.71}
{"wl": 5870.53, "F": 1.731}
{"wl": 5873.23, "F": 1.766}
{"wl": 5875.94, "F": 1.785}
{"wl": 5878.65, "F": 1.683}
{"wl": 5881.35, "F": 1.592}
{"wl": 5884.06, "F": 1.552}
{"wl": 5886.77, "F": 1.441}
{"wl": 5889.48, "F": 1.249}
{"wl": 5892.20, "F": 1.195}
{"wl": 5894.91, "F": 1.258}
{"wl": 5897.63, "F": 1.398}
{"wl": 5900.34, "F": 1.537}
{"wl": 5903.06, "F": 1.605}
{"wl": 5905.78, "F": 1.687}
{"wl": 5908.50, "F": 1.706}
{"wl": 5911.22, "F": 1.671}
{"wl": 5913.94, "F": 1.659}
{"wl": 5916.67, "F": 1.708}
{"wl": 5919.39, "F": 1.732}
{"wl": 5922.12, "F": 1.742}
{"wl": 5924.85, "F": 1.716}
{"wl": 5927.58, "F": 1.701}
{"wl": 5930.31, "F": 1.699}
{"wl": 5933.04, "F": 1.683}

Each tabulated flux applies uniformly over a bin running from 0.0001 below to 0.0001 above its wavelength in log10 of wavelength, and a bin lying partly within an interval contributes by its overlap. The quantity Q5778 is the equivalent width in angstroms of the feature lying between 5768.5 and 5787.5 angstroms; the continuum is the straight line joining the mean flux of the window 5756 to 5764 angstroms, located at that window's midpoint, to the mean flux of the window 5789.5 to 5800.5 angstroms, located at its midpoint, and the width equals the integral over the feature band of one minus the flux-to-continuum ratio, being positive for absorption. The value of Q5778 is 0.6 angstroms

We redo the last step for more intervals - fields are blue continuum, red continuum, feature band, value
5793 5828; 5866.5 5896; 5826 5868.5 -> -2.21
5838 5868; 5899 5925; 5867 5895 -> 2.37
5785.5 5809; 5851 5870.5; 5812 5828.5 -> -0.92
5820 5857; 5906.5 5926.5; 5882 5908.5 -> 4.15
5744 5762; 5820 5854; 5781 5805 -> 0.37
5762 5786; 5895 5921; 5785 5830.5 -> -3.05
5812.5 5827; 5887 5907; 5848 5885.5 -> -2.92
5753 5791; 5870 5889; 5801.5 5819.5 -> -0.89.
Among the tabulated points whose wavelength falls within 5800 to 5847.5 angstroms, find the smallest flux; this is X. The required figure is 1.66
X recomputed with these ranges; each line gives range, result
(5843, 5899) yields 1.195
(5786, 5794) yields 1.692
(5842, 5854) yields 1.679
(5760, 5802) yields 1.598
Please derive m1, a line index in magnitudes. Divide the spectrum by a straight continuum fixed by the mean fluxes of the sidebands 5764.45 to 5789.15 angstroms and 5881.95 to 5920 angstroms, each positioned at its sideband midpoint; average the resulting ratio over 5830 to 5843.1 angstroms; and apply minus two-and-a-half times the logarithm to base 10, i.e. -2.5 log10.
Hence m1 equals -0.101 mag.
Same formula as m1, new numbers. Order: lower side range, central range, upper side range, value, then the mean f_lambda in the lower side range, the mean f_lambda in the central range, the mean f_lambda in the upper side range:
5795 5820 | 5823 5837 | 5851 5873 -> -0.06 mag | 1.76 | 1.84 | 1.71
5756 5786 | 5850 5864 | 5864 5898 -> -0.09 mag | 1.7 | 1.71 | 1.55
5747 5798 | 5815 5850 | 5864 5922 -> -0.09 mag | 1.71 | 1.79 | 1.59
